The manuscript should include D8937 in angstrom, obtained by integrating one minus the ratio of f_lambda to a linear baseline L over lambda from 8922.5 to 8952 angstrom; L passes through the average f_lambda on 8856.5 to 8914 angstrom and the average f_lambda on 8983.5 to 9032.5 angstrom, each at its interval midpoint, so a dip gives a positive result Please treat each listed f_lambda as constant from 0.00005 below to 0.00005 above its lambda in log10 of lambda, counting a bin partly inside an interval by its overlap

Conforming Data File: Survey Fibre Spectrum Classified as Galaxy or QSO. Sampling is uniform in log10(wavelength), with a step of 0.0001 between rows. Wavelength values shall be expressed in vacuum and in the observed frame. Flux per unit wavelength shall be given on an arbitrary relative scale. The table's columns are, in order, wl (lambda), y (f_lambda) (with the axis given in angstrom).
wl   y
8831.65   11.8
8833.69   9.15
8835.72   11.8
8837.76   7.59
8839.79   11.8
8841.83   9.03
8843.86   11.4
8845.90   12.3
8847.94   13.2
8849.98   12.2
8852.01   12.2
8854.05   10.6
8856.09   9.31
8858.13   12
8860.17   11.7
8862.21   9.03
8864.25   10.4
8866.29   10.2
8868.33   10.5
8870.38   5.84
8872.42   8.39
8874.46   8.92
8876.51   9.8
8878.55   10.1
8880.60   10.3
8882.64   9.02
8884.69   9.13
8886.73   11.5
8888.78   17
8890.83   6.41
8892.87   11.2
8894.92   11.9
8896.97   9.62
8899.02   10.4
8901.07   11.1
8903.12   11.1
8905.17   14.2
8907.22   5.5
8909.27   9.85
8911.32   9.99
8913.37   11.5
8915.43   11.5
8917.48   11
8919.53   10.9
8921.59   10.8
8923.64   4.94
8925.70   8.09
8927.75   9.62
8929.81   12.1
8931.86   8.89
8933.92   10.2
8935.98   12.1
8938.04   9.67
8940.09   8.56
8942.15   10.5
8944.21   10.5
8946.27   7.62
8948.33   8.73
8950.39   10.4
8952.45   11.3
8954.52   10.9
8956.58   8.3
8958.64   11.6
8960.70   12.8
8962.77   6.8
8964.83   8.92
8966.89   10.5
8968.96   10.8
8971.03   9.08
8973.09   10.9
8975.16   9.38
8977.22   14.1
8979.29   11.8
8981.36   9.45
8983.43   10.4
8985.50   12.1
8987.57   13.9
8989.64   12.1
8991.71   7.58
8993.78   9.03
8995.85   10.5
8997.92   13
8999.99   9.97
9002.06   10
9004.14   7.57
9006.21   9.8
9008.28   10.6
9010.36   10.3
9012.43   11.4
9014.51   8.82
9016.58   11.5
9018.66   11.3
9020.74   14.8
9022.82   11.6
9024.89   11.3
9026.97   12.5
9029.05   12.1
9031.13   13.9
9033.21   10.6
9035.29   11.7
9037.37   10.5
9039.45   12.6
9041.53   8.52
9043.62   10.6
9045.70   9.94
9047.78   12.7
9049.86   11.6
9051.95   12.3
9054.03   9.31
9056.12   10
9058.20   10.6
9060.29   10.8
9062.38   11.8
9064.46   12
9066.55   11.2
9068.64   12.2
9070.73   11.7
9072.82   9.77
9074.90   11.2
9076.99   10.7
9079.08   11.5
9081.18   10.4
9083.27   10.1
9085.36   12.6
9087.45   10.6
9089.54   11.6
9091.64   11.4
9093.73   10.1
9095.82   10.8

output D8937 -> 3.1 angstrom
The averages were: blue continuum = 10.2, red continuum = 11.1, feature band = 9.47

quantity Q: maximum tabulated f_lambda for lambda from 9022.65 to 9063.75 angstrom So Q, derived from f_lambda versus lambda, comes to 13.9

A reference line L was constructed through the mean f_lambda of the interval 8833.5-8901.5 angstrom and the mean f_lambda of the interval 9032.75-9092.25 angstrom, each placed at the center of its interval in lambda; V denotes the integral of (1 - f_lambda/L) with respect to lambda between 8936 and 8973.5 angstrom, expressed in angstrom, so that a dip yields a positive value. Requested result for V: 2.8 angstrom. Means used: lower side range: 10.5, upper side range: 11.1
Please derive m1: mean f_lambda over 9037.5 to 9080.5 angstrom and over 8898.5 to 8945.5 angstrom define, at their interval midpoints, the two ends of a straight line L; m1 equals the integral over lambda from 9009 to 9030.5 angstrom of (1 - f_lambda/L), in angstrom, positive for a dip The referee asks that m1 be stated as -1.6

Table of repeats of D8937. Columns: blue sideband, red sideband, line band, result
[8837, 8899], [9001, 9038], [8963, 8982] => 0.9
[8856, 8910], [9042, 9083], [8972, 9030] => -1.4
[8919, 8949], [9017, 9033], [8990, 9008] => 2.7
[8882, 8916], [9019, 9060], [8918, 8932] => 1.8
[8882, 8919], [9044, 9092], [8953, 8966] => 1.1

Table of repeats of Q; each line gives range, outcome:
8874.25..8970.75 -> 17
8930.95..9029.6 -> 14.8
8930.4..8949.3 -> 12.1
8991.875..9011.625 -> 13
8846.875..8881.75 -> 13.2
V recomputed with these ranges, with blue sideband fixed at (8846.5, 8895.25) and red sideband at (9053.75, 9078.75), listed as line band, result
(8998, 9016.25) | 1.3 angstrom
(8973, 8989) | -1.2 angstrom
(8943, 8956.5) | 1.1 angstrom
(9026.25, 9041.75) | -1.1 angstrom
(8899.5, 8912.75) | 0.3 angstrom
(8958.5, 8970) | 0.6 angstrom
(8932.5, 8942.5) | 0.5 angstrom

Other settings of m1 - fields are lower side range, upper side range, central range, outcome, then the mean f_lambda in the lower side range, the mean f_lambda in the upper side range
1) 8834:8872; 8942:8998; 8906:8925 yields 1.6 angstrom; 10.6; 10.4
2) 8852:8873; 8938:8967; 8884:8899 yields -1.6 angstrom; 9.94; 9.79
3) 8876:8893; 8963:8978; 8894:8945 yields 1.1 angstrom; 10.5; 10.3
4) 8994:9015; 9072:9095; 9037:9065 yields -0.8 angstrom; 10.2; 10.9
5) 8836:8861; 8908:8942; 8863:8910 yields 1.9 angstrom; 11.1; 9.96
